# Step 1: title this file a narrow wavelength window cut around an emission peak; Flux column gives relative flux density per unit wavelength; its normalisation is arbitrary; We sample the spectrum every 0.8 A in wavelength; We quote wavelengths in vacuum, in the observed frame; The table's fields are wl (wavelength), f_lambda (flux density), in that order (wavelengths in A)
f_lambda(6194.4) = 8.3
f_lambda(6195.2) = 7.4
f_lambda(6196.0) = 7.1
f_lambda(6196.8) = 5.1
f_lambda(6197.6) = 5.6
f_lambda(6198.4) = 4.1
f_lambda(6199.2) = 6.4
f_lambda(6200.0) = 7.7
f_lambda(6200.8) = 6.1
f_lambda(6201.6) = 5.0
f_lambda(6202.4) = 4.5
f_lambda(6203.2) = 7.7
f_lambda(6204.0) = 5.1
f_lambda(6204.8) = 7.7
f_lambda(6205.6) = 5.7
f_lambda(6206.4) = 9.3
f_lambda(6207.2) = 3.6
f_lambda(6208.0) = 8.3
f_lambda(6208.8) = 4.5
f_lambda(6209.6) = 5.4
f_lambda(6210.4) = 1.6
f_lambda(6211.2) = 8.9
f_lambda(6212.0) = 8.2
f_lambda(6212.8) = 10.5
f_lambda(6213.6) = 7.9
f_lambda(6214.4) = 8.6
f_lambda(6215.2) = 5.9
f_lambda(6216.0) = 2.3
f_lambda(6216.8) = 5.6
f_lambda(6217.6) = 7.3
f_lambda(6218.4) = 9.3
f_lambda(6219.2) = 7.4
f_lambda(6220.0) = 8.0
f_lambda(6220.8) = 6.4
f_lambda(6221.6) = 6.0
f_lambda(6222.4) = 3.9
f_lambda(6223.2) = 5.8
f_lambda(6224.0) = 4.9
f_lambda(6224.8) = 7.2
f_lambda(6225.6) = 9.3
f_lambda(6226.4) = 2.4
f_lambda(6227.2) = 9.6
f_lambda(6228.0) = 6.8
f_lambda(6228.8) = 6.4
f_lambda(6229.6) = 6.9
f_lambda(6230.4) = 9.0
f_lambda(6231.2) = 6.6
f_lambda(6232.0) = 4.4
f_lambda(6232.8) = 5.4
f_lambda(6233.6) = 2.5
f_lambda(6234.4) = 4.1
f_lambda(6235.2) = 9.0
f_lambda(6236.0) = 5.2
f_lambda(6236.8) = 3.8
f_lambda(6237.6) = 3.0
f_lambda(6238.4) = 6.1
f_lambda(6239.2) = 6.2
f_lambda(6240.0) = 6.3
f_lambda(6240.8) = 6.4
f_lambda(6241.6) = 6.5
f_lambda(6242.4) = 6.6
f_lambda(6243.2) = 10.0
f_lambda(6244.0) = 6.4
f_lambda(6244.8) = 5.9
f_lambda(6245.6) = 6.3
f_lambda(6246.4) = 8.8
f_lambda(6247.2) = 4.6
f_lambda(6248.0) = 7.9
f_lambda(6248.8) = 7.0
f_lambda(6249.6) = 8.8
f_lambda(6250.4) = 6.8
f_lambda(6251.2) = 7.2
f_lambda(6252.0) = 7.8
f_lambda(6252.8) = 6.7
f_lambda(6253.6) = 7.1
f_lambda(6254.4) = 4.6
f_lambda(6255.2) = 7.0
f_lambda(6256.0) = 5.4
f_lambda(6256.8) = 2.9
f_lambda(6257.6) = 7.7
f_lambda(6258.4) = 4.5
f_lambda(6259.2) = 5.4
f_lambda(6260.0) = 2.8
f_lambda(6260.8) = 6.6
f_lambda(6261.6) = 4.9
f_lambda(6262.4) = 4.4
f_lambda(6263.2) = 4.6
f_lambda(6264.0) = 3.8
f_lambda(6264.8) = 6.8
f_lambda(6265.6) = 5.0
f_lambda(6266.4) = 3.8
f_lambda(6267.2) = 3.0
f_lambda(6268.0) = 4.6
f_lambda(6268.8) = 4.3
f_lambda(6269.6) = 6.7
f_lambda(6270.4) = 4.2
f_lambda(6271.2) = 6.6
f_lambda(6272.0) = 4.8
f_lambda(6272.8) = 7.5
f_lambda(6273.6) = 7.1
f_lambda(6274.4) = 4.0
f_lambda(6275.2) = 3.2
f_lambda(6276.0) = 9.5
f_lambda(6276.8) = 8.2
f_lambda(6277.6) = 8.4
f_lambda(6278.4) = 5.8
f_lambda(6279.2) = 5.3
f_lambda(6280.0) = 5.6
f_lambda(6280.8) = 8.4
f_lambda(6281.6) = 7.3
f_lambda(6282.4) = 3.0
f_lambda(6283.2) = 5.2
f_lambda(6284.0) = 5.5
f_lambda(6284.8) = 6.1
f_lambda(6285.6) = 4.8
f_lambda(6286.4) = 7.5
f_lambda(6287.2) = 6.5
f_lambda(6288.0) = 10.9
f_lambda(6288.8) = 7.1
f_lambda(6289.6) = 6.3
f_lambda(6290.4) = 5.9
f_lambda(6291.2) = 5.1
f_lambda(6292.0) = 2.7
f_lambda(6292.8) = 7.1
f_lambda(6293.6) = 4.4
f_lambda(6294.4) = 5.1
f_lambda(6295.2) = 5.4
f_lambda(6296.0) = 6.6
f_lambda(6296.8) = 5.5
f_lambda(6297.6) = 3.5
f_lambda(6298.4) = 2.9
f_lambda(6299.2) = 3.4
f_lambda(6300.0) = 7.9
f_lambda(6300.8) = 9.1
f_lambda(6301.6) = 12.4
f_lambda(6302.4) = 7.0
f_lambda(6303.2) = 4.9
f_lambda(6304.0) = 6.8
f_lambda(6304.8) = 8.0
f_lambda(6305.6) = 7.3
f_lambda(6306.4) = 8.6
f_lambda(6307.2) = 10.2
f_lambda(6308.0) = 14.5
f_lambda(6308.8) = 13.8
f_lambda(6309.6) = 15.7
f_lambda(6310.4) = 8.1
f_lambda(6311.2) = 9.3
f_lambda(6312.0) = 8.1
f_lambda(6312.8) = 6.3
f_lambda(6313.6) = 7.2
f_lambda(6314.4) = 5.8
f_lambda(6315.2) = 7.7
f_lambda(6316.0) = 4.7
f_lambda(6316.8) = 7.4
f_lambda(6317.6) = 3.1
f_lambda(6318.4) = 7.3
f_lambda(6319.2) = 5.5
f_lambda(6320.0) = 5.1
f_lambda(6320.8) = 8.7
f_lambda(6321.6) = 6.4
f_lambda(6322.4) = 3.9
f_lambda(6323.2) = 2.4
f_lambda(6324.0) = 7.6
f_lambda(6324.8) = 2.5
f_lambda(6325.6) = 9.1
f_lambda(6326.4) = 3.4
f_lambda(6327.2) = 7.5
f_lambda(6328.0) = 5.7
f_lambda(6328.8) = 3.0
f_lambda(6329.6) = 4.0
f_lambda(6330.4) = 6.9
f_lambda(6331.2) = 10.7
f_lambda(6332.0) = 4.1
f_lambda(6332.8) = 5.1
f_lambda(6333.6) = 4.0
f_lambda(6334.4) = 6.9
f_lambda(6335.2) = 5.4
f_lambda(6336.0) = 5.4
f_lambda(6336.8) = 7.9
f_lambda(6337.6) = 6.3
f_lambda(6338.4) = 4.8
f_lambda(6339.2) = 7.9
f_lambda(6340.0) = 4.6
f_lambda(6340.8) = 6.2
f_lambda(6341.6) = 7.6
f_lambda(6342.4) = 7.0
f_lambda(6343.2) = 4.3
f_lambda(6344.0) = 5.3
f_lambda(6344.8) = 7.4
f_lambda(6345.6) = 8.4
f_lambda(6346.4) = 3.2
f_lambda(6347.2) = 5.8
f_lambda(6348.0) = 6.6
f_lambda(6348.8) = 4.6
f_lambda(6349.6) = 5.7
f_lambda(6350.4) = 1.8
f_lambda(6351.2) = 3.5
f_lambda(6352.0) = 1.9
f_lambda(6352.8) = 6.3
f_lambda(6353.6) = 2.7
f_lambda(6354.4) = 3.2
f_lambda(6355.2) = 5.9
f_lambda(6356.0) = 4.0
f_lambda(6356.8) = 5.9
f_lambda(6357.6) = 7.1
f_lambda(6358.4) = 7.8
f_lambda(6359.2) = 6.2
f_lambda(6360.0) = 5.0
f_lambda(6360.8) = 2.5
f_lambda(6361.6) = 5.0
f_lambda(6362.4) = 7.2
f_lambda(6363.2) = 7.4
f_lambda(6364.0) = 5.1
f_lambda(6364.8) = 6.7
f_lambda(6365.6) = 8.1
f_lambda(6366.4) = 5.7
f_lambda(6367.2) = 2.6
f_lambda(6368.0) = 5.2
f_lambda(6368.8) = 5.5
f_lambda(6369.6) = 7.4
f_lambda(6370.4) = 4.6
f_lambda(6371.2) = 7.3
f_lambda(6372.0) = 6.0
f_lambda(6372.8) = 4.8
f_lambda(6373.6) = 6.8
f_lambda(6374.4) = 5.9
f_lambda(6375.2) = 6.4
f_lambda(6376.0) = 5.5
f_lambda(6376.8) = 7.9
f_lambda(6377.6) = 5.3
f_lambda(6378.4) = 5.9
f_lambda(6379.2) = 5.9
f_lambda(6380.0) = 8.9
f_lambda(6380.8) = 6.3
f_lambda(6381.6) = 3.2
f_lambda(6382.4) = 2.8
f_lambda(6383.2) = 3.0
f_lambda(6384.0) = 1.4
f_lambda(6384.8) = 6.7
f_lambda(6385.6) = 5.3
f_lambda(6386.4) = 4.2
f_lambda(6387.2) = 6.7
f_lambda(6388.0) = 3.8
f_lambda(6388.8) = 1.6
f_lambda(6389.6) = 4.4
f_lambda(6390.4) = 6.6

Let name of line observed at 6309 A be [O III] 5007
